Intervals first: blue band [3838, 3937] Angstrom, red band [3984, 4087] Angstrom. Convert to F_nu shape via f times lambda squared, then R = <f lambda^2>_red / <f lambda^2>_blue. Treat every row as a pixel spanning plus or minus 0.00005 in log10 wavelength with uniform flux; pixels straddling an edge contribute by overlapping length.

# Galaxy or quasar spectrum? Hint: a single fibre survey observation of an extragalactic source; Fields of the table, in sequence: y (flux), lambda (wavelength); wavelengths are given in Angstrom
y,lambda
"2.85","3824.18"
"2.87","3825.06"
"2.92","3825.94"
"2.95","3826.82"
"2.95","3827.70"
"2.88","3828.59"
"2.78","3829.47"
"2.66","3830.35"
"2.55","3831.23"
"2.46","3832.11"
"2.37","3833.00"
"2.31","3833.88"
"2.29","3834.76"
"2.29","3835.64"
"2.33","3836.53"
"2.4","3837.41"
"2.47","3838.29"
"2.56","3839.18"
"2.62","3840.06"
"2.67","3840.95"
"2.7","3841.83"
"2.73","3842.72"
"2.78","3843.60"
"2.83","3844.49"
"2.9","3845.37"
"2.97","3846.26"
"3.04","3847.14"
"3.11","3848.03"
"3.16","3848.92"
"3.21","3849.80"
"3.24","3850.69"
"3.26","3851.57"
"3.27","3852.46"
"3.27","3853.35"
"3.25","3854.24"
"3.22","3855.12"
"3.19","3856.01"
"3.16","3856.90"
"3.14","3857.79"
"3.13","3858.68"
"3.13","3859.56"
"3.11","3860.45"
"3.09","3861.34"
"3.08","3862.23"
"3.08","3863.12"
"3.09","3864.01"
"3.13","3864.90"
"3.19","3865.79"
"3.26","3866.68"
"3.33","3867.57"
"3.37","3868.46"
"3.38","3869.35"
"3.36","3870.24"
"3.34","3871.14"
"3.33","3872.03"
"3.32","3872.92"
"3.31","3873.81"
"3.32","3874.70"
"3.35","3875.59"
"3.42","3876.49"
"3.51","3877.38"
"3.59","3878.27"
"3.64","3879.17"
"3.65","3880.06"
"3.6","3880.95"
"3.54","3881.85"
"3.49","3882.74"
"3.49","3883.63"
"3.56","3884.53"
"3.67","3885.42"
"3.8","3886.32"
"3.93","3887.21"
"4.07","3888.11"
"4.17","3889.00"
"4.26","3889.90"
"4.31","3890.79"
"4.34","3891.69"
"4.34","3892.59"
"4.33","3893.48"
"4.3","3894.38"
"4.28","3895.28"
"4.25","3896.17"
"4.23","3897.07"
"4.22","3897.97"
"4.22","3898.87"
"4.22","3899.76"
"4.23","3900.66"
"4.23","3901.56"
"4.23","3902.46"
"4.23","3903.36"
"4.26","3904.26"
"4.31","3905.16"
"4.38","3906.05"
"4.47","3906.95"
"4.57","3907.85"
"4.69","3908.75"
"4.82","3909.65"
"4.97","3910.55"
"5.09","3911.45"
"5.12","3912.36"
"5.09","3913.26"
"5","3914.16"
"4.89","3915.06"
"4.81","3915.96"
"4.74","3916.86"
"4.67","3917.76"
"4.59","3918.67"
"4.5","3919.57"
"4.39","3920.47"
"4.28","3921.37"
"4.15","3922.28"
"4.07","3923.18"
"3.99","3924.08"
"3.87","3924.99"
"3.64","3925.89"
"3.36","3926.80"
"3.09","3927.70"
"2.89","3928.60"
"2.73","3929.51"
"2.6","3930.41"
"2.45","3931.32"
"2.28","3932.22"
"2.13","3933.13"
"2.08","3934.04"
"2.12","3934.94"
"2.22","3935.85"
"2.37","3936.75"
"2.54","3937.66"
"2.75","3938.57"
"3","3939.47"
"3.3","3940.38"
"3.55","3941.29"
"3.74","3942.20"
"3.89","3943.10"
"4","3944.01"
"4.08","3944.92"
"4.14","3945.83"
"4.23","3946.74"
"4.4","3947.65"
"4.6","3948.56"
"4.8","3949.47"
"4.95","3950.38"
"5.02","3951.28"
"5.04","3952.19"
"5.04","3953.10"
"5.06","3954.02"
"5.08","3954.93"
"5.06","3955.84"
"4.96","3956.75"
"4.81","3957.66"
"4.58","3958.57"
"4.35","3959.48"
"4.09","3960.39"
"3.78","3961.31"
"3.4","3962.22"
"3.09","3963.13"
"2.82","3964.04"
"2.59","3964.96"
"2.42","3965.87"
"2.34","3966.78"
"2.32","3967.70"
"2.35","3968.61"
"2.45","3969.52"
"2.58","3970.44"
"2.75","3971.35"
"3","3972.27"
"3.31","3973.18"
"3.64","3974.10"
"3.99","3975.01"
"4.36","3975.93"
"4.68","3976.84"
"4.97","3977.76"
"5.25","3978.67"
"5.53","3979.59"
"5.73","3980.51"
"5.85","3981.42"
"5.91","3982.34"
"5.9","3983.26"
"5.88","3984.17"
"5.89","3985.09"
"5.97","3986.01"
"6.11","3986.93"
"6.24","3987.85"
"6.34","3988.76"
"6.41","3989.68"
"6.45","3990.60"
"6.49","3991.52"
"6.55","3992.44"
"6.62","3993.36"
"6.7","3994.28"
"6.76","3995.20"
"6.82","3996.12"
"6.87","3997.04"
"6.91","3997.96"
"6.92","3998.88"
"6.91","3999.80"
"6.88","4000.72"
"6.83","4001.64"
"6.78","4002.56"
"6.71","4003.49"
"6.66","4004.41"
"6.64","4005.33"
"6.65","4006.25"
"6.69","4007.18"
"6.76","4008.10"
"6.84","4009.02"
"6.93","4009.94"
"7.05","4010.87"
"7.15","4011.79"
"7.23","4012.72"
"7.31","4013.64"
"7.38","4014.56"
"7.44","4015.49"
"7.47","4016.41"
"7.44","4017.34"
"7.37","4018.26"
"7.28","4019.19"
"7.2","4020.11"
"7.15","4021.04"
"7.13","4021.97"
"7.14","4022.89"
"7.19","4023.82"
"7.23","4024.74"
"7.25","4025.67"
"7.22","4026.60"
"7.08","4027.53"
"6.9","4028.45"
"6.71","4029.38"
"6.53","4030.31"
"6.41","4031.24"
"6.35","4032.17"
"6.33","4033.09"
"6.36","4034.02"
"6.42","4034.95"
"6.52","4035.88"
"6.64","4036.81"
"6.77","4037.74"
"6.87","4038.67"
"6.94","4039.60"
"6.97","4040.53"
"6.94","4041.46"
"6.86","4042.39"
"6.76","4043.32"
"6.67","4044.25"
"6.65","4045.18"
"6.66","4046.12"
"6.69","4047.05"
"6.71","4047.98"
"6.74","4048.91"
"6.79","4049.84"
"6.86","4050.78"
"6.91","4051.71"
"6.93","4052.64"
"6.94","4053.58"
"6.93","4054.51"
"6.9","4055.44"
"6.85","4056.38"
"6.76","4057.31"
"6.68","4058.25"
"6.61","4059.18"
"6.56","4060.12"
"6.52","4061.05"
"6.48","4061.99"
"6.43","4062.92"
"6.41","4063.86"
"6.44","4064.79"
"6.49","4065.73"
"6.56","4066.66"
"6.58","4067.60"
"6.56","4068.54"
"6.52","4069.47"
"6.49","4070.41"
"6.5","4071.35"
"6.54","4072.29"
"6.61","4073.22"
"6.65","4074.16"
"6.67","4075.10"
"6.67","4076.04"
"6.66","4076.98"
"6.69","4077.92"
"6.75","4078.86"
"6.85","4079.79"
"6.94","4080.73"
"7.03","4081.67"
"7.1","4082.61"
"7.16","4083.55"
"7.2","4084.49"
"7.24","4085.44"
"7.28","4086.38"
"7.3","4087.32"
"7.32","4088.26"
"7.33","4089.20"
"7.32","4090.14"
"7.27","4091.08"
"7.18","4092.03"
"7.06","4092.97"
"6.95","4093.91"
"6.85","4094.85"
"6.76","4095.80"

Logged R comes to 2.0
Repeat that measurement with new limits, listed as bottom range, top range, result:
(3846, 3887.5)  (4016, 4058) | 2.25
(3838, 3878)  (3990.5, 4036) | 2.39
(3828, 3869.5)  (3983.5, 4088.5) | 2.55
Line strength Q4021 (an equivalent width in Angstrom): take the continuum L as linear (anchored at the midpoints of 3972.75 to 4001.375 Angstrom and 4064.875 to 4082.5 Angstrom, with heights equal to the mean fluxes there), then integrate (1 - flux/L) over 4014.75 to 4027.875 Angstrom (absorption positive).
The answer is -2.2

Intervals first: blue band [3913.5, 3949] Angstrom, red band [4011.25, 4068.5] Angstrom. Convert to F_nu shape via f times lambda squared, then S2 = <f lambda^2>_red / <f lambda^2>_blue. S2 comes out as 2.0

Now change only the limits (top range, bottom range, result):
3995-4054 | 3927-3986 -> 1.85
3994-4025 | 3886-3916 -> 1.67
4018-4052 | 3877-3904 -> 1.84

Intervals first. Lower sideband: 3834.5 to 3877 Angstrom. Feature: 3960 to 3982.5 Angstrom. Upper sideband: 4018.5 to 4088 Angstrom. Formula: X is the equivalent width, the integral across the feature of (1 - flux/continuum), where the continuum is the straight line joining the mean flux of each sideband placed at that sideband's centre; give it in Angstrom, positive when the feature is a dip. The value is 6.7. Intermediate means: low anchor 3.05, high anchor 6.79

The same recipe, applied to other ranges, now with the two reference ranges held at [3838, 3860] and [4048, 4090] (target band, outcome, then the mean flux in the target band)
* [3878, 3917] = -4.2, 4.26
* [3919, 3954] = 7.0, 3.61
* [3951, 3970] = 4.1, 3.83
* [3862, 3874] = 0.3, 3.26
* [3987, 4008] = -4.2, 6.67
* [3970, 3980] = 2.3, 4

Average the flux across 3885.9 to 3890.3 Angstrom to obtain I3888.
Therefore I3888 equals 4.05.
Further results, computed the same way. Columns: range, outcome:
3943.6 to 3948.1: 4.17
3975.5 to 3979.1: 4.83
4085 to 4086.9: 7.27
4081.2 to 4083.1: 7.07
